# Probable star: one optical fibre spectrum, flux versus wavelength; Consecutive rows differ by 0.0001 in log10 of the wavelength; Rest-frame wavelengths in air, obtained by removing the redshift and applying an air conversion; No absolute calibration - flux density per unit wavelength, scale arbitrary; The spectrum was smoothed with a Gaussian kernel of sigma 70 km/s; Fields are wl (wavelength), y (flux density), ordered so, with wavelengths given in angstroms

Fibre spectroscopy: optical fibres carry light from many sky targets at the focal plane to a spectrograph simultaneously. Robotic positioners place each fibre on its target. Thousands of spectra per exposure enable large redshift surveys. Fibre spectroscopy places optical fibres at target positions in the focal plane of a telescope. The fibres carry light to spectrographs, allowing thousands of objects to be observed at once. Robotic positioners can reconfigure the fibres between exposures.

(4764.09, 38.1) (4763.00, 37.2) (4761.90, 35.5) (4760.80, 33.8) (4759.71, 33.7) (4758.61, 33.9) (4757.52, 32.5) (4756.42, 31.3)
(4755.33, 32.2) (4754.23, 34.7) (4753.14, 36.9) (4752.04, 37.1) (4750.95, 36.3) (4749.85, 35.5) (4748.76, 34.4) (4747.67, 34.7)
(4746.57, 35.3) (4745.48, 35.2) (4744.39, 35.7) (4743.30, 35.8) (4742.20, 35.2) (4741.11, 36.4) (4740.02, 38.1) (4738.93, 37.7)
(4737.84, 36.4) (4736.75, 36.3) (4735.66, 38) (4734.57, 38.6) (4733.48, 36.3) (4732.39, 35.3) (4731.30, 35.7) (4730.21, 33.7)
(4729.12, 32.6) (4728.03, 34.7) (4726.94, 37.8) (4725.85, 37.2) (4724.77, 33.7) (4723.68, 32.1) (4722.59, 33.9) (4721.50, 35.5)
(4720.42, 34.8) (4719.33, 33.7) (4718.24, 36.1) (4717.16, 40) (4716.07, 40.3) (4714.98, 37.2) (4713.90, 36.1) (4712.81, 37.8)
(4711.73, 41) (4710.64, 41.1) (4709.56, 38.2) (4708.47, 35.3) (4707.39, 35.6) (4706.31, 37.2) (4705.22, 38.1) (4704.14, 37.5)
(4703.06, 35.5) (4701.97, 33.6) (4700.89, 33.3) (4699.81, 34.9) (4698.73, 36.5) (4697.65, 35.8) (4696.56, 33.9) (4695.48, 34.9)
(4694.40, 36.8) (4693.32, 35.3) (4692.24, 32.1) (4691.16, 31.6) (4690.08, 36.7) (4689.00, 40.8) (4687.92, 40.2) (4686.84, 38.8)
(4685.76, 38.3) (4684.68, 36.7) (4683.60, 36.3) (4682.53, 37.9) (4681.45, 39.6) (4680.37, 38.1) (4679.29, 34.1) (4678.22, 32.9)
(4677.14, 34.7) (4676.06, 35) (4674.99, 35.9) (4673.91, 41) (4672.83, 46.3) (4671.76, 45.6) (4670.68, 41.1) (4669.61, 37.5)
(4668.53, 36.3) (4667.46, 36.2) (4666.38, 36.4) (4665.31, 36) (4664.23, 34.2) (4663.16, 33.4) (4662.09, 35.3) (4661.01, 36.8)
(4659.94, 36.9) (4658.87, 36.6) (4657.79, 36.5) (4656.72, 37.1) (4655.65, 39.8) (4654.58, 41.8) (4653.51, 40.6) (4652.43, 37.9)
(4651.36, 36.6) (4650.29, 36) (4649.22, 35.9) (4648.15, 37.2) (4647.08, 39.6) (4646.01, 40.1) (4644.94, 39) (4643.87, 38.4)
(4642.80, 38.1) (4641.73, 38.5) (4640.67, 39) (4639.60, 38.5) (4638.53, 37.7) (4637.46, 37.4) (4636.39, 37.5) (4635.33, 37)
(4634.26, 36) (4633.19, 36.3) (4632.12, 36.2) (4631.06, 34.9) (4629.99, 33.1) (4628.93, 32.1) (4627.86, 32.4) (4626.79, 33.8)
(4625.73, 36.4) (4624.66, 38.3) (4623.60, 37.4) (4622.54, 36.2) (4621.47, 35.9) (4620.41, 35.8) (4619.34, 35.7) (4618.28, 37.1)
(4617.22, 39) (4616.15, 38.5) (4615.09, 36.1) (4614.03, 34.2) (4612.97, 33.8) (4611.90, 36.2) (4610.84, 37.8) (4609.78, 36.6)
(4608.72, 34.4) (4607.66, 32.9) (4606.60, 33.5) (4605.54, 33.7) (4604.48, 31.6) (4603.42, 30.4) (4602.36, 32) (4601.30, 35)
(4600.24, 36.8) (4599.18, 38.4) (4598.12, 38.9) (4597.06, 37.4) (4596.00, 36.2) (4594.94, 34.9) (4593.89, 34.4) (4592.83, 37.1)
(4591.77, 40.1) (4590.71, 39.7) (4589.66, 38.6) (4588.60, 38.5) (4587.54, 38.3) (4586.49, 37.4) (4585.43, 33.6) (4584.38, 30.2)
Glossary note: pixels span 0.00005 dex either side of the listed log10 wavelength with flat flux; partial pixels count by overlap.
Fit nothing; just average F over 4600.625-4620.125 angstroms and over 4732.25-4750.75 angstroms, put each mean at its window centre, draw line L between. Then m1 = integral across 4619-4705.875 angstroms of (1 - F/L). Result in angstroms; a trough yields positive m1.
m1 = -3.5 angstroms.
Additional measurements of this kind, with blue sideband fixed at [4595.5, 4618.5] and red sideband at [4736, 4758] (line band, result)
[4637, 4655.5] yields -1.5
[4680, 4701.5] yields -0.6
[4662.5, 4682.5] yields -1.1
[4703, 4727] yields -0.9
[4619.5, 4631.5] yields 0.1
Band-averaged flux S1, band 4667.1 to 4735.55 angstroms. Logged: 36.7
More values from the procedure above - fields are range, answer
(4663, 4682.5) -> 37.5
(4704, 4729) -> 36.6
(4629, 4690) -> 37.6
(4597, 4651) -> 36.2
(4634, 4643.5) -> 37.8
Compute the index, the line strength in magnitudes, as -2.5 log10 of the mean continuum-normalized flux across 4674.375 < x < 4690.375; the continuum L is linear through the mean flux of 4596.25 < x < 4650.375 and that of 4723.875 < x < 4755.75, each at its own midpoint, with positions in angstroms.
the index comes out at -0.03 mag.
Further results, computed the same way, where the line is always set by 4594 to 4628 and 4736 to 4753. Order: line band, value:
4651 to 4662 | -0.07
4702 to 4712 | -0.04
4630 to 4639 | -0.02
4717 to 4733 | 0.03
